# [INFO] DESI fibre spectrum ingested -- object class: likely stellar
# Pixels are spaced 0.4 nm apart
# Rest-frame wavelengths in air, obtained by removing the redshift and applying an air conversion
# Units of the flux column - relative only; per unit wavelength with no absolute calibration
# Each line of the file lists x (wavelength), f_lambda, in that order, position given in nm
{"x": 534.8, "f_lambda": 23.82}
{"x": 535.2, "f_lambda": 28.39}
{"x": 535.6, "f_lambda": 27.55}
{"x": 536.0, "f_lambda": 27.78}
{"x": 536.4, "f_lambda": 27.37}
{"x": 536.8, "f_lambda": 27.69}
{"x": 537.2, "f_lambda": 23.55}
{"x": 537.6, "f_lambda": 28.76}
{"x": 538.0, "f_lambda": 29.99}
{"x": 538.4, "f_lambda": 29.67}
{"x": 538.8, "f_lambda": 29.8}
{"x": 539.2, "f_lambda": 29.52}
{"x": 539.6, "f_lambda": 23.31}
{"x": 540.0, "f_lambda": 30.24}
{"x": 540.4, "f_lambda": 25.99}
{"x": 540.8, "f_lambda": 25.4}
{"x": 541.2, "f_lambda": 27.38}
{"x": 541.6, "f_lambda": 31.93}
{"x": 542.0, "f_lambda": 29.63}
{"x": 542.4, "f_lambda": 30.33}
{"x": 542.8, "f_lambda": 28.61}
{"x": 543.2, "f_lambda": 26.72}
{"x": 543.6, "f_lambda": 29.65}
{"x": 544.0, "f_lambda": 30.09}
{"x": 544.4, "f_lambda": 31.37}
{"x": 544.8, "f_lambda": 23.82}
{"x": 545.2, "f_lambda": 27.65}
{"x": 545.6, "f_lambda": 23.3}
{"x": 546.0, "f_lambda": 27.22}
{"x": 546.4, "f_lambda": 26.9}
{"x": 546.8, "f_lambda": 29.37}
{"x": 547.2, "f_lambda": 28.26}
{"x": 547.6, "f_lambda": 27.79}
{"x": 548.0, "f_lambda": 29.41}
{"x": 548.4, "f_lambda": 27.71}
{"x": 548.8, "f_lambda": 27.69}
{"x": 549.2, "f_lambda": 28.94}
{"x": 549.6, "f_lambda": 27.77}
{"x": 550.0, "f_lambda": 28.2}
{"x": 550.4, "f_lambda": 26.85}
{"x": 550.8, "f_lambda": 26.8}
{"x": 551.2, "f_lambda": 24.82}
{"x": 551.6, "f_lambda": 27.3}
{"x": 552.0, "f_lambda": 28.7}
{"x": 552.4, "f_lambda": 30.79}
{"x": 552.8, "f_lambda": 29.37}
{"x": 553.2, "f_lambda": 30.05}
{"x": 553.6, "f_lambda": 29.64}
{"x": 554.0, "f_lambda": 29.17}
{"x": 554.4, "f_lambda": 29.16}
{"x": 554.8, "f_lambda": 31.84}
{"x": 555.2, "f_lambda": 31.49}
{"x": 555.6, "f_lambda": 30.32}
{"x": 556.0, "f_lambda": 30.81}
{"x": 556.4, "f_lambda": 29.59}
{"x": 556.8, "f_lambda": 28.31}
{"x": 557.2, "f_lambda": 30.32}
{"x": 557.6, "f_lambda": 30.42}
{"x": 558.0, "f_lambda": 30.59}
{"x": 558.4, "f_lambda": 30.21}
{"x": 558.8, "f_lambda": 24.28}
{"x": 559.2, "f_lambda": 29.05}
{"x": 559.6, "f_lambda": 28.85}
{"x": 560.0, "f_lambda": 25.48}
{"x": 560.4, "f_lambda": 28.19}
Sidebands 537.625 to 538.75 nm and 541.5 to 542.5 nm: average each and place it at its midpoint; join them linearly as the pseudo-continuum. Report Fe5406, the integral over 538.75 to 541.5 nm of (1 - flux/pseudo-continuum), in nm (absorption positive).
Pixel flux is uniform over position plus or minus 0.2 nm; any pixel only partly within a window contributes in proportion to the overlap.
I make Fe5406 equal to 0.25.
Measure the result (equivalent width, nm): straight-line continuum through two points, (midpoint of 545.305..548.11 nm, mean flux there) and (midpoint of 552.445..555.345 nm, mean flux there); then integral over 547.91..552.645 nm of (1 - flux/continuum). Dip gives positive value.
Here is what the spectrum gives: 0.140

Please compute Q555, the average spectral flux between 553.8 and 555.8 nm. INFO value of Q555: 30.4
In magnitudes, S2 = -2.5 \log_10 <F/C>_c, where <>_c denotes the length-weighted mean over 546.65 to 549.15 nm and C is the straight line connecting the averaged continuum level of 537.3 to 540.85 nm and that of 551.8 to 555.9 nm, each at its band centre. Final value 0.033 mag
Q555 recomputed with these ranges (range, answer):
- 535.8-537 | 27.6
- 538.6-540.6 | 27.8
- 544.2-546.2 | 26.7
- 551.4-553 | 29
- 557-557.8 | 30.4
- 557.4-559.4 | 28.9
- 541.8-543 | 29.5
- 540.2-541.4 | 26.3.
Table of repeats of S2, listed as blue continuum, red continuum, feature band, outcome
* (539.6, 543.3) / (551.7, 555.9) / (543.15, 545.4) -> 0.01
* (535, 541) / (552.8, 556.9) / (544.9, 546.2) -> 0.11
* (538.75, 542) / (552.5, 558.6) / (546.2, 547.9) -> 0.03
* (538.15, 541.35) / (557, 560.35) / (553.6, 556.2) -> -0.07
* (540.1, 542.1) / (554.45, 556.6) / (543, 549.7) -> 0.04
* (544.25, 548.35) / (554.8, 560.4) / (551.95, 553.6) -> -0.05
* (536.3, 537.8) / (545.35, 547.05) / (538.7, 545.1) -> -0.06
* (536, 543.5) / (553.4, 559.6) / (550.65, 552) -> 0.10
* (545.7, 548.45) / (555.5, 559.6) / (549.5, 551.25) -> 0.05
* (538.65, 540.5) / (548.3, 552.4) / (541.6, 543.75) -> -0.06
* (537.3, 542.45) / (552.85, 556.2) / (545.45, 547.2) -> 0.09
